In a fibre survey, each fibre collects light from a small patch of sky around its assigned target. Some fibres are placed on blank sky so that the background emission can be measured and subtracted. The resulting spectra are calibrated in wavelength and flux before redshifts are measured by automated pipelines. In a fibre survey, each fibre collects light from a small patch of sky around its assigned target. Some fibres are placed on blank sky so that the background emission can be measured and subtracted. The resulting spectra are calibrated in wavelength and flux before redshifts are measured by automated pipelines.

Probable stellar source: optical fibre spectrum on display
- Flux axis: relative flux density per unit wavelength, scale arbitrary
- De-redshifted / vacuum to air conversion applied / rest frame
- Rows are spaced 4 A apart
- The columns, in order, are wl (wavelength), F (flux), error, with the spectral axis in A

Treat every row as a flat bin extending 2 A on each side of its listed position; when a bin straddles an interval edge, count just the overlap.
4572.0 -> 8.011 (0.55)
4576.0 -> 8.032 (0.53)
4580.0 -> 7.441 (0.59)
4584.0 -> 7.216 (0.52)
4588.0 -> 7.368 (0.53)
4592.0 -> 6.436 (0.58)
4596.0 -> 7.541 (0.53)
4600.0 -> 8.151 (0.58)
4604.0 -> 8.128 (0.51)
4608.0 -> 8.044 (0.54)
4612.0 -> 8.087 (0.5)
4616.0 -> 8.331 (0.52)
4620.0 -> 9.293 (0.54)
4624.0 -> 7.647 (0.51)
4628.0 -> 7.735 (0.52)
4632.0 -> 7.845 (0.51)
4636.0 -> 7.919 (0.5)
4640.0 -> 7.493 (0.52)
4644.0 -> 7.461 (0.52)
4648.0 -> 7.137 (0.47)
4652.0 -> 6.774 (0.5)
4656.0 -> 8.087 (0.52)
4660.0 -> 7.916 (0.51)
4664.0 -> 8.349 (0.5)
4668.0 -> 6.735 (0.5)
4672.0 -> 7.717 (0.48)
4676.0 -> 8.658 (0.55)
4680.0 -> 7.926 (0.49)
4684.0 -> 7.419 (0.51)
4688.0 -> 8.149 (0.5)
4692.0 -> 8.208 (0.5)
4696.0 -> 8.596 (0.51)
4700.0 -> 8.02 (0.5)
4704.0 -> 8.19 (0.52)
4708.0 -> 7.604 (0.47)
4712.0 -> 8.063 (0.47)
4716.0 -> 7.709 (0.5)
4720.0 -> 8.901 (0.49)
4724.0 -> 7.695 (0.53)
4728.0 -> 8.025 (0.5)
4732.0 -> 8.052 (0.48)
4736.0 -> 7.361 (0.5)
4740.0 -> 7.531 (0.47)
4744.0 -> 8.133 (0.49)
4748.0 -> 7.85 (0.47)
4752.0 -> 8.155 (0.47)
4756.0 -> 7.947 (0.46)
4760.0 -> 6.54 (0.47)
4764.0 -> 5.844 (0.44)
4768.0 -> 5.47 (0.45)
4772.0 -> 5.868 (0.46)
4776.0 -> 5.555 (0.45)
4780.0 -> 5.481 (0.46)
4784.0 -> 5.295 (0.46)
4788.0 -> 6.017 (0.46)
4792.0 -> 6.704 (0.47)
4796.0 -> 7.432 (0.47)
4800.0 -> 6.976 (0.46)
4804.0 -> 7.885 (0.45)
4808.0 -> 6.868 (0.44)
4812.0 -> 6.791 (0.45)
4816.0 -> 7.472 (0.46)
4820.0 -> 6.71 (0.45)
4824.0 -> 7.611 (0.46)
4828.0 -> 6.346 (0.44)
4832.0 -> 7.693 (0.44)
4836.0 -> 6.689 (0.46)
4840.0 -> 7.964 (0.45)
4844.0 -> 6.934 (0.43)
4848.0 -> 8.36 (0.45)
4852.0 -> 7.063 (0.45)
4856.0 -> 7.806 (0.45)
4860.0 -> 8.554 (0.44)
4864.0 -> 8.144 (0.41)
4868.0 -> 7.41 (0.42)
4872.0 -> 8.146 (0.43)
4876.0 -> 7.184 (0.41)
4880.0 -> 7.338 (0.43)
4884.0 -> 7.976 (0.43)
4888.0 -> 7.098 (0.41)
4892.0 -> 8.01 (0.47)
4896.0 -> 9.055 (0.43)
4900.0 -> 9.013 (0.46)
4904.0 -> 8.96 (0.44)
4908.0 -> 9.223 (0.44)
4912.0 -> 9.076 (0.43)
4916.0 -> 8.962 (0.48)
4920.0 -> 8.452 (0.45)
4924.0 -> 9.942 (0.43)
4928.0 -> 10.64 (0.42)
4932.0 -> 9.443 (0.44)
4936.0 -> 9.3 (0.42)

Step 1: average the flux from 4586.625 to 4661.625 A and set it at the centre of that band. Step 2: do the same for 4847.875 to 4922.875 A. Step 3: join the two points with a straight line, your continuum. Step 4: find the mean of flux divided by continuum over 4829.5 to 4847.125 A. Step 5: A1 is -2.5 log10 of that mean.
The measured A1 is 0.109 mag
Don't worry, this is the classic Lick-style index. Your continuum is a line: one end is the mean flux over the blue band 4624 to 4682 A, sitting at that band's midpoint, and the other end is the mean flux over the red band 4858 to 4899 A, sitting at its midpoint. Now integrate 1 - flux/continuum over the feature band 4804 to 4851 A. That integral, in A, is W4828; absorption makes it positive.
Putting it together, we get 3.7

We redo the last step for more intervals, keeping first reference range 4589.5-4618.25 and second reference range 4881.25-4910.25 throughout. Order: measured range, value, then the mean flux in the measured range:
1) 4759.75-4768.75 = 2.49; 5.9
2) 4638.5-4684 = 1.69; 7.65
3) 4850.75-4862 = 0.69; 7.86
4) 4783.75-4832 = 7.76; 6.93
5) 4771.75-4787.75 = 5.14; 5.57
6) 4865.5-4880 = 1.44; 7.57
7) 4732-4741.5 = 0.63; 7.57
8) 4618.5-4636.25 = -0.45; 8.07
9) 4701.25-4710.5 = 0.14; 7.92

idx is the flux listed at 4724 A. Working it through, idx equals 7.695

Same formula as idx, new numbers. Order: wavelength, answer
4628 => 7.735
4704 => 8.19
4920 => 8.452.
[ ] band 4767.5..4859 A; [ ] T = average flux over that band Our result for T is 6.87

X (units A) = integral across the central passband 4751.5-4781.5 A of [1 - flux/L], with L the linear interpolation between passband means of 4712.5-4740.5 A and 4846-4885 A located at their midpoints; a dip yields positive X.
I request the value 6.1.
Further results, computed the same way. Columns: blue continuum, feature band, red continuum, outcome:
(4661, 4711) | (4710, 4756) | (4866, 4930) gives 0.8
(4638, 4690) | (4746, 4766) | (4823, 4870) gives 0.9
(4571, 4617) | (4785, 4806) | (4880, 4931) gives 3.8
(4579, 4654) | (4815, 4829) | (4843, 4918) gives 1.7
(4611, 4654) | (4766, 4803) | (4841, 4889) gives 7.6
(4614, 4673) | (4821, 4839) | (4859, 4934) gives 2.7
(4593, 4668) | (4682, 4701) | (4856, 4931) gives -0.2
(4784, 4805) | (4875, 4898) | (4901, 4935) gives 2.3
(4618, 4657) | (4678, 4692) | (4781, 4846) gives -0.7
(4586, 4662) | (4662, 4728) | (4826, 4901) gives -2.2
